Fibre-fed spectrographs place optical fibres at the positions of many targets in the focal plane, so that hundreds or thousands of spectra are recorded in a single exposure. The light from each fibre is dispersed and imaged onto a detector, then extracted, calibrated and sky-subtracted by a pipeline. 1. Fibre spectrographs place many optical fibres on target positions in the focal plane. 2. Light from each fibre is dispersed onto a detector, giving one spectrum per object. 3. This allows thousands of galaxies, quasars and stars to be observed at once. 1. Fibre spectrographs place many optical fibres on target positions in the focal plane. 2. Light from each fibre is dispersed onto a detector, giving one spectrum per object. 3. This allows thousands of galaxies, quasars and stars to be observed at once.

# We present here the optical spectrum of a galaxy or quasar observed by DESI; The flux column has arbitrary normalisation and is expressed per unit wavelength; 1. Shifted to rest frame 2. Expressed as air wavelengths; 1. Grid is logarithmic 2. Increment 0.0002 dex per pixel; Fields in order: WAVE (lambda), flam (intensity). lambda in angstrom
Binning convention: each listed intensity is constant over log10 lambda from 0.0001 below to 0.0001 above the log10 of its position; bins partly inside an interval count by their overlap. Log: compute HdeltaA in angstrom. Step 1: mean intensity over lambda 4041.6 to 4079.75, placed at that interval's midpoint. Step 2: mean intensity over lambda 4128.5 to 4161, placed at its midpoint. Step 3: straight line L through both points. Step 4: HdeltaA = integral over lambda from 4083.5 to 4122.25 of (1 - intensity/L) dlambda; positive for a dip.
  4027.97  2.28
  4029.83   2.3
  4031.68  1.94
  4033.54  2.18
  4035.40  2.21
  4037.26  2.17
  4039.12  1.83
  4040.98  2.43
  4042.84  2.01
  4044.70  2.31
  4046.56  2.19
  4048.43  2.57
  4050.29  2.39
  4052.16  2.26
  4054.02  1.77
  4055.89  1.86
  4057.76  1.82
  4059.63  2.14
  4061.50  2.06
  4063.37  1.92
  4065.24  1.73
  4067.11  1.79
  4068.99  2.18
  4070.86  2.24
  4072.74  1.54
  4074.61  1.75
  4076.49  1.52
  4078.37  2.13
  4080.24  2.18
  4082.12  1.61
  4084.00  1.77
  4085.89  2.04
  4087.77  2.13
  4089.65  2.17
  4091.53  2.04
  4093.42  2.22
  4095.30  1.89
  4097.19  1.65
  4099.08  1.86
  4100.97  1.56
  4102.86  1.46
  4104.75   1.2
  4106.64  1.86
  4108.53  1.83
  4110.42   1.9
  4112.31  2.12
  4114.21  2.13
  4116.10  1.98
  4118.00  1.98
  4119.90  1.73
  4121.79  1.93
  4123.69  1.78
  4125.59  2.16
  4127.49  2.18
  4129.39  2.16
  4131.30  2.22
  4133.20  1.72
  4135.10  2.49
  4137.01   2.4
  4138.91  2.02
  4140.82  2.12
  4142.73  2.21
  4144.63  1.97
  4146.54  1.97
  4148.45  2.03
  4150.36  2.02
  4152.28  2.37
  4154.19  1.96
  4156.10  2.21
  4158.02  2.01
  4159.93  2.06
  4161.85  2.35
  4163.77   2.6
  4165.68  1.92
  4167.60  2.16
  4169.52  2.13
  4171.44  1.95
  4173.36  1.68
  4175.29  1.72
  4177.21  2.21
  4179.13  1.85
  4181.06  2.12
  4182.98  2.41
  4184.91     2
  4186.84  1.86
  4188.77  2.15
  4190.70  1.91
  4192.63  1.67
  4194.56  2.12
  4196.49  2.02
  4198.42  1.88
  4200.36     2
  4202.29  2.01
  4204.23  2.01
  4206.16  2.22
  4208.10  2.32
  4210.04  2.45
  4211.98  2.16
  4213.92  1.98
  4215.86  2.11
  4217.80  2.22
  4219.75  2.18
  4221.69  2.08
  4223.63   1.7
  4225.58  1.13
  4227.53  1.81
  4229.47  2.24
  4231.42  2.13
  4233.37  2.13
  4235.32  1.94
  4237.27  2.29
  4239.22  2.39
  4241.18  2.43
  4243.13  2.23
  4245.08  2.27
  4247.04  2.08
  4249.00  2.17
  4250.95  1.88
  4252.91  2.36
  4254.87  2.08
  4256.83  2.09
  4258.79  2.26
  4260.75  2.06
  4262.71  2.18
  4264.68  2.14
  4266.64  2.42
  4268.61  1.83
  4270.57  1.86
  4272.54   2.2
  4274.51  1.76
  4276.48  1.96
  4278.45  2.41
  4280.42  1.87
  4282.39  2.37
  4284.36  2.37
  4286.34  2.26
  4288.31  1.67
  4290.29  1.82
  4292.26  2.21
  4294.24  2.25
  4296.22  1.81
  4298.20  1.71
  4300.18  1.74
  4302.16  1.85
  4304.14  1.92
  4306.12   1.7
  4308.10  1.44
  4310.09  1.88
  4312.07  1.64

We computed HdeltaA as 3.5 angstrom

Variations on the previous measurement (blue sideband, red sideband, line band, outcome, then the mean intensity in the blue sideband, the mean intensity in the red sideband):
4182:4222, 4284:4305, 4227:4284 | -3.7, 2.08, 1.95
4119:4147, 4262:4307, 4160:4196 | 0.2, 2.07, 2.01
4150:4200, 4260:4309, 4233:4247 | -1.5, 2.05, 1.99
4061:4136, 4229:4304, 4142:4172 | -2.1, 1.92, 2.09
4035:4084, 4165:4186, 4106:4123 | 0.6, 2.02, 2.01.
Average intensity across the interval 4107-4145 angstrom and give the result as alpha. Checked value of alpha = 2.05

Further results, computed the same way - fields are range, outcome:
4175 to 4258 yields 2.07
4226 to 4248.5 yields 2.15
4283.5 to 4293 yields 2.06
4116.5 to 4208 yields 2.06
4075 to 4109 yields 1.84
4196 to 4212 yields 2.12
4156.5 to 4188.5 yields 2.07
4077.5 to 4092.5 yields 2.01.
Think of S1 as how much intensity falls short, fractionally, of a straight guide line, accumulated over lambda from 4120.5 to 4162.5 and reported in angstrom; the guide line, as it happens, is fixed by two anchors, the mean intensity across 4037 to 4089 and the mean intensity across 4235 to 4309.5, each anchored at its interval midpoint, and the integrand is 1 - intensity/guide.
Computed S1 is -1.5 angstrom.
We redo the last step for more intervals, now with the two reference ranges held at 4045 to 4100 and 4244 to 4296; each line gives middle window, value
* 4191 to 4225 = 0.2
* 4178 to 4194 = 0.4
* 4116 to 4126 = 0.5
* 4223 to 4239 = 1.0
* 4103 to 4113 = 1.3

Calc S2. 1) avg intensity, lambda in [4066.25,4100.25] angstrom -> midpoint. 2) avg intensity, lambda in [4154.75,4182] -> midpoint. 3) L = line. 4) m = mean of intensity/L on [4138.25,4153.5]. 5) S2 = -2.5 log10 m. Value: -0.03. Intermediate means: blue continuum 1.93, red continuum 2.07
